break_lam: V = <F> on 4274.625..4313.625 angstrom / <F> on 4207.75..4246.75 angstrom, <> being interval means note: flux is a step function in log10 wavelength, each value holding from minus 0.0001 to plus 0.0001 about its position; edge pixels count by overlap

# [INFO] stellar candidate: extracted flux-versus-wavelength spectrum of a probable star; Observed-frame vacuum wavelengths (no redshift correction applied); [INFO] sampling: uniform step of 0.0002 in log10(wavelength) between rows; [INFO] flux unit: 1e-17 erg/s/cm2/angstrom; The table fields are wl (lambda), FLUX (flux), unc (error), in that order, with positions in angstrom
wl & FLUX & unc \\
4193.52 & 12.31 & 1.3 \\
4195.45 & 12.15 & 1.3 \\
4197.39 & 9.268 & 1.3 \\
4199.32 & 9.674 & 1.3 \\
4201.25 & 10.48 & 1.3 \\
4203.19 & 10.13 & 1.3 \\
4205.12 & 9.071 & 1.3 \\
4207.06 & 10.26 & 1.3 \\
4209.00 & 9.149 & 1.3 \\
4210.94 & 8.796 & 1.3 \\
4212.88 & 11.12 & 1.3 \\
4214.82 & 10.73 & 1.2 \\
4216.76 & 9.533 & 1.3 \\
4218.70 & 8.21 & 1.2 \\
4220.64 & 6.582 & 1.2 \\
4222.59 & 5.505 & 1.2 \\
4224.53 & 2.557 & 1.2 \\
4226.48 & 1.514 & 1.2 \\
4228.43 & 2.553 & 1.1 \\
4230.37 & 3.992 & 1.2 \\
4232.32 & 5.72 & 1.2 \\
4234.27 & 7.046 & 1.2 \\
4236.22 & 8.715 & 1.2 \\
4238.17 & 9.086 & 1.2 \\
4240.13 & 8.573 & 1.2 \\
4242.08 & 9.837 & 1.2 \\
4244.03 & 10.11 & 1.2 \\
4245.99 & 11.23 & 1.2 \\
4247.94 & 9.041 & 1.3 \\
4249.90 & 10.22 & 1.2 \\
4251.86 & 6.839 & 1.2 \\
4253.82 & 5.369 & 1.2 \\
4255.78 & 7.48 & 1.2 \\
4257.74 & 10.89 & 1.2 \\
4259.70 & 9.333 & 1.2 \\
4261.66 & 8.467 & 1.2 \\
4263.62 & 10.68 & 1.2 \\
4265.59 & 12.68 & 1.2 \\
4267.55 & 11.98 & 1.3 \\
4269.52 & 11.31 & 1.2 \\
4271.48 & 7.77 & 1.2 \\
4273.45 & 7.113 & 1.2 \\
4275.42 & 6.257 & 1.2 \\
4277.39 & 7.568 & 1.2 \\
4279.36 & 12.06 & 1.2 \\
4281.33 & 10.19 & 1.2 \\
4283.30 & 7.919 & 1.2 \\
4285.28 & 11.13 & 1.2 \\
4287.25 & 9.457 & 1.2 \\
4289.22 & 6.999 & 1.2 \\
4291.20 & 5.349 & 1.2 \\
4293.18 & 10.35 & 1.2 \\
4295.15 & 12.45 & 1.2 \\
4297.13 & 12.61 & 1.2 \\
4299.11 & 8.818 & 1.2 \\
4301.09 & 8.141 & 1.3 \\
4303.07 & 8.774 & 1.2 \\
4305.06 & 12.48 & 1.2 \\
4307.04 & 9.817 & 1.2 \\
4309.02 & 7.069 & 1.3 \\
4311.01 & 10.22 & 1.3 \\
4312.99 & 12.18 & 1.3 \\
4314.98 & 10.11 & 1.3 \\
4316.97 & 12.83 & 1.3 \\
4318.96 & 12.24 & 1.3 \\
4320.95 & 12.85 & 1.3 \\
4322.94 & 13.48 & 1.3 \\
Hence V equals 1.3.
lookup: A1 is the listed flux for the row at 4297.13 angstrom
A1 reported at 12.61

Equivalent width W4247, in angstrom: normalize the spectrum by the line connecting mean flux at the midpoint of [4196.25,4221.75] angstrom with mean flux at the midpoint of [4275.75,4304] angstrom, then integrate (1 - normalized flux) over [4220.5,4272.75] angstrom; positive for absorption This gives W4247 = 7.8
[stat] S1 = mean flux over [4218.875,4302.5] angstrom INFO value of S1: 8.38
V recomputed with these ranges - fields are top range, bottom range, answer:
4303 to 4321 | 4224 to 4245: 1.69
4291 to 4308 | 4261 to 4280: 1.05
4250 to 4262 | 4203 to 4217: 0.83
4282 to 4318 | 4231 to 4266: 1.11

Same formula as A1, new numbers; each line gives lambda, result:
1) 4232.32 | 5.72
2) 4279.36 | 12.06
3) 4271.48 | 7.77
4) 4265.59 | 12.68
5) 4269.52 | 11.31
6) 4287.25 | 9.457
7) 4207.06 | 10.26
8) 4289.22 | 6.999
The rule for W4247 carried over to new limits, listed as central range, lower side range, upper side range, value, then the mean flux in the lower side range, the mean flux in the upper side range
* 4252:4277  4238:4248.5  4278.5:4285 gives 2.4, 9.71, 10.1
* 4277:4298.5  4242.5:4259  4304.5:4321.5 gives 1.0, 8.93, 11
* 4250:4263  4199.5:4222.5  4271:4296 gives 1.0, 9.32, 8.82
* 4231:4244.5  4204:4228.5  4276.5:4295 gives -0.3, 7.54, 9.17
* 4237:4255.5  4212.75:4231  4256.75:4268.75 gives -0.3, 6.04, 10.7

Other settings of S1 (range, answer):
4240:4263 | 8.99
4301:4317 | 10.1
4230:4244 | 7.89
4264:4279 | 9.41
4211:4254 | 7.53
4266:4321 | 9.84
